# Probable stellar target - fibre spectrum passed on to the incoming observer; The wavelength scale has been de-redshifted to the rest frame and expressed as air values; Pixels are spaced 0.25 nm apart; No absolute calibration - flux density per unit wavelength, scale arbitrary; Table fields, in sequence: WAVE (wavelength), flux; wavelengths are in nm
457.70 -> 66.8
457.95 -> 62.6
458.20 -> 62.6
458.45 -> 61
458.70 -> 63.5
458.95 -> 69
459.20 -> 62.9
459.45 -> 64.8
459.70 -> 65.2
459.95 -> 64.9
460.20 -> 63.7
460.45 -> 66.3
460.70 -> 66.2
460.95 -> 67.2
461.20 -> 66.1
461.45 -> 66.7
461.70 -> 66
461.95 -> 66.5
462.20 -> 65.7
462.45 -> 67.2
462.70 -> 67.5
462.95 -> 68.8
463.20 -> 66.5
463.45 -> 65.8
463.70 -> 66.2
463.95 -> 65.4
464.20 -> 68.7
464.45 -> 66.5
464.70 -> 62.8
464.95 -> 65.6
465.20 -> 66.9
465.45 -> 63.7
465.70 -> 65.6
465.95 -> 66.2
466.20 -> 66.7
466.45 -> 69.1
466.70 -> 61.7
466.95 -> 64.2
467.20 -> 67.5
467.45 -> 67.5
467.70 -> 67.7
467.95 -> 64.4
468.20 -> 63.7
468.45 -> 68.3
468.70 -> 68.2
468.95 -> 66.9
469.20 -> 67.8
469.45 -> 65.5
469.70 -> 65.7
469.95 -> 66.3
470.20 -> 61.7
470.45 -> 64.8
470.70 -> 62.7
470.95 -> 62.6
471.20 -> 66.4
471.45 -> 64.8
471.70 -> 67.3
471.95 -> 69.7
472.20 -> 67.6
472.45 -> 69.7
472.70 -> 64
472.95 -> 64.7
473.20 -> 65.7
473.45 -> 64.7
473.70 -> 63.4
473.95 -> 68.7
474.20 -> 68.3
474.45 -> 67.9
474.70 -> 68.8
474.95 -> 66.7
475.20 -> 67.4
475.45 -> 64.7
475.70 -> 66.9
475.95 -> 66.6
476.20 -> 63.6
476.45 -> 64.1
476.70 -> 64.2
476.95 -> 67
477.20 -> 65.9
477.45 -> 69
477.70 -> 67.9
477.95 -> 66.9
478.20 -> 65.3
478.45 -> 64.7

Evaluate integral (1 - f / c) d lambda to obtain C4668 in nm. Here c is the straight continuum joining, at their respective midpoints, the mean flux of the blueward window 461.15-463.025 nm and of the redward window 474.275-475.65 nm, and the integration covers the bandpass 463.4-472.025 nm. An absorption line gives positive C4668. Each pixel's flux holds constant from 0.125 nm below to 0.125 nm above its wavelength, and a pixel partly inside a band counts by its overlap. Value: 0.14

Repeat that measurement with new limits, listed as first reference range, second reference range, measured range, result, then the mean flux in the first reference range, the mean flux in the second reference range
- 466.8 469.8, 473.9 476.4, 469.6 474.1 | 0.070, 66.4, 66.8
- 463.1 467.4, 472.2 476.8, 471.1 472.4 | -0.025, 65.9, 66.2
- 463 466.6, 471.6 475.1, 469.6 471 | 0.056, 66.1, 66.9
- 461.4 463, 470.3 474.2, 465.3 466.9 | 0.024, 66.8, 65.8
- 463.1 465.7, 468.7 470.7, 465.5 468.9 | -0.027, 65.8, 65.5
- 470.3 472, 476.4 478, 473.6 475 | -0.032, 65.2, 66.5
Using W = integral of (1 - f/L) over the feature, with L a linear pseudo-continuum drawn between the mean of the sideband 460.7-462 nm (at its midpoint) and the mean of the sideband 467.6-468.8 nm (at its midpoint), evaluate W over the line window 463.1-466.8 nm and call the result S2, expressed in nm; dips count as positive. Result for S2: 0.03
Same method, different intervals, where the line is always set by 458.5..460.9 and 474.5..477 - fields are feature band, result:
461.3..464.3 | -0.07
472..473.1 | -0.01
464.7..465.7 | 0.00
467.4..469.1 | -0.03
